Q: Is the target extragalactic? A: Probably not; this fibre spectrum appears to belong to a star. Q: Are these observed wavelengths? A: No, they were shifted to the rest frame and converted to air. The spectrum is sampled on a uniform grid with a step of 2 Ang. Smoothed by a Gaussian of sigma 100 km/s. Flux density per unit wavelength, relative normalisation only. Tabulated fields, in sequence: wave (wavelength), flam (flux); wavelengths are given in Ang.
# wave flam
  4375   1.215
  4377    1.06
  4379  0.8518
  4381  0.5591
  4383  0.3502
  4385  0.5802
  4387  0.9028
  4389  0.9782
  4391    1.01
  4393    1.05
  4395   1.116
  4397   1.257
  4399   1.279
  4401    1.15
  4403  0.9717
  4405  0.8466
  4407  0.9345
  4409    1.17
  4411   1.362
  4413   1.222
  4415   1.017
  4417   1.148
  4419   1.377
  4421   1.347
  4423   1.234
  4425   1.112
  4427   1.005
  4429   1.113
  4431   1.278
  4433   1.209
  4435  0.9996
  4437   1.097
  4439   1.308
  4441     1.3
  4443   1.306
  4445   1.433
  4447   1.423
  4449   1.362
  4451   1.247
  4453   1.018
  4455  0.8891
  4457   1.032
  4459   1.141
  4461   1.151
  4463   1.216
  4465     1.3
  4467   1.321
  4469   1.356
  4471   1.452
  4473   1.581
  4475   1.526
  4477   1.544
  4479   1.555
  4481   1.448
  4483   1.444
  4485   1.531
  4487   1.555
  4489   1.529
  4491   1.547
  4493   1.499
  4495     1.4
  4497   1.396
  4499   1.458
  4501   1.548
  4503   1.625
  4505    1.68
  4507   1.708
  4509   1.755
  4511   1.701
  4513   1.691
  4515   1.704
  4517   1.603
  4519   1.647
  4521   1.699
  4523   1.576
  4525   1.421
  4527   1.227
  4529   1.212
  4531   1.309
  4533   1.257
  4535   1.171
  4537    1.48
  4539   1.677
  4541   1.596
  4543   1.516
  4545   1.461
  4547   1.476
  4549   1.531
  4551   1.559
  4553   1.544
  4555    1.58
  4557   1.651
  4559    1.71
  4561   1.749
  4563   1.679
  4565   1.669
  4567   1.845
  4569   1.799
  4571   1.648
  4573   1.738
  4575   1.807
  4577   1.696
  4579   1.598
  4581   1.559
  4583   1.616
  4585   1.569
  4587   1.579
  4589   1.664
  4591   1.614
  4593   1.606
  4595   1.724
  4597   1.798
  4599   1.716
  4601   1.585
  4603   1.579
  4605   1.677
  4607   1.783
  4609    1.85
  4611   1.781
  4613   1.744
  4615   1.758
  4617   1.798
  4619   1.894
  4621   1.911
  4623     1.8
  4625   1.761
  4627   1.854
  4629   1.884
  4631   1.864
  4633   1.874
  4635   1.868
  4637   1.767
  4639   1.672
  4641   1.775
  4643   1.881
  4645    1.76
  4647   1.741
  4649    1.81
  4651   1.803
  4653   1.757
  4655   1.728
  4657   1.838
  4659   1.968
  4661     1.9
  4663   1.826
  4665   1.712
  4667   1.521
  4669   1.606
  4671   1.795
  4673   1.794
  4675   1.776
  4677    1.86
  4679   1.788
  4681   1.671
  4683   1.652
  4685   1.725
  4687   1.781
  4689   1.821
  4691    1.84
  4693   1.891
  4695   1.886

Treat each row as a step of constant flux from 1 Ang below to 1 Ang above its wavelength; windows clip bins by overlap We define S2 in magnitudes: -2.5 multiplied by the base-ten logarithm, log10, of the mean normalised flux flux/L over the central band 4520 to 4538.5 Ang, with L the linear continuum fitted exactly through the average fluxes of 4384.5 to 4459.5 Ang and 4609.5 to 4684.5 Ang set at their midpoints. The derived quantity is 0.05 mag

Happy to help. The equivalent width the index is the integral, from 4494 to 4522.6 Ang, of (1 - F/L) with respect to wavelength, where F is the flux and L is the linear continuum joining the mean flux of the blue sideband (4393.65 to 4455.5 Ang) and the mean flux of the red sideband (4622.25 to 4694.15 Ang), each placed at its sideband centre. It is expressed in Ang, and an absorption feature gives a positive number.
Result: -4.4 Ang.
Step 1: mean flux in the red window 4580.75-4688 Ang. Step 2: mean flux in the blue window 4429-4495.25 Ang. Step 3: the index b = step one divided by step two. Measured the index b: 1.3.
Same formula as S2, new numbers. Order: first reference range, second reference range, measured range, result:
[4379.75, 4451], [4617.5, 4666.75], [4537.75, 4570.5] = -0.06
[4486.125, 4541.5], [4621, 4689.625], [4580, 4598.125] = 0.02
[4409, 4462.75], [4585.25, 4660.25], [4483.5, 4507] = -0.11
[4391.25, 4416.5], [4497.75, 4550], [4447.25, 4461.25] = 0.14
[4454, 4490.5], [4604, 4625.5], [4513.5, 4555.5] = 0.05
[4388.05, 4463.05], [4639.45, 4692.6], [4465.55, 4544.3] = -0.11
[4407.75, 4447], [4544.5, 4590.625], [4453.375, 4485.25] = 0.01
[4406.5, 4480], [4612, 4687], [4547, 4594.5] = -0.05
